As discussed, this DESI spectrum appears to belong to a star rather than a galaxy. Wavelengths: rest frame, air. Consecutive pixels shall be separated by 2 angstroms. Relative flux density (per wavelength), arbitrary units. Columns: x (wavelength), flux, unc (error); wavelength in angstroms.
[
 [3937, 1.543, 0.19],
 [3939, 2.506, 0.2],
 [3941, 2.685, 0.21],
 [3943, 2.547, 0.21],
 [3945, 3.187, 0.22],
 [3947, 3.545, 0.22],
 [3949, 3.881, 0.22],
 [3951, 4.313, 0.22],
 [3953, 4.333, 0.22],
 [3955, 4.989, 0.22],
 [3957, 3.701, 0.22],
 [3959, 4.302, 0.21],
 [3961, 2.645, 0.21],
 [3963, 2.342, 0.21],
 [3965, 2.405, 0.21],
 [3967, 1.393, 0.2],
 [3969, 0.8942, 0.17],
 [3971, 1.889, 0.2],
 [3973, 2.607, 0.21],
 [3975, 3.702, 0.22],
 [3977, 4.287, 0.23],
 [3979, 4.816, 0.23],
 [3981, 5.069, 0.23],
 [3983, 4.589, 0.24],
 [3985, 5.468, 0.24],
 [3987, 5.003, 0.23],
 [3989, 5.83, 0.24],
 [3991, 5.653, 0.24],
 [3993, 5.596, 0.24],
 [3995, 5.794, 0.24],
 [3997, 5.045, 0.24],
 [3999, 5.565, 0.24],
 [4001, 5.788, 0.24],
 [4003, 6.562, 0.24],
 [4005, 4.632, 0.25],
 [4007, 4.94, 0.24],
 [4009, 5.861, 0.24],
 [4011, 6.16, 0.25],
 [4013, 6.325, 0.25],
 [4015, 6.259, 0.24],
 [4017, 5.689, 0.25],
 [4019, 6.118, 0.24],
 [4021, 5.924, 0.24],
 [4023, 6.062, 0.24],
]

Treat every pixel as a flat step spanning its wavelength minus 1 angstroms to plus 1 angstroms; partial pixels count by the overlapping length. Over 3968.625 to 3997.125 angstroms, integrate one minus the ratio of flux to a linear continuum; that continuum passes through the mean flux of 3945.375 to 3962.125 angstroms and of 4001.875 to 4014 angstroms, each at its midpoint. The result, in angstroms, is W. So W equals 2.82 angstroms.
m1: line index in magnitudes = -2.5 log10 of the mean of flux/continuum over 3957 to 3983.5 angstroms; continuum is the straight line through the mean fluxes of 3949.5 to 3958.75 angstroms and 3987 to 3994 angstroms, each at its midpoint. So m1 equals 0.48 mag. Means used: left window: 4.31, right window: 5.59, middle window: 3.14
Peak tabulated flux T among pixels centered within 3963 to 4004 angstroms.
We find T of 6.562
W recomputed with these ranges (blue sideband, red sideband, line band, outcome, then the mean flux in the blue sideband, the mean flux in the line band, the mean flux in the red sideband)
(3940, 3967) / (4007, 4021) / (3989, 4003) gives -1.2 angstroms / 3.38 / 5.66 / 5.98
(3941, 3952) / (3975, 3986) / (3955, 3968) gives 3.2 angstroms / 3.42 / 2.97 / 4.74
